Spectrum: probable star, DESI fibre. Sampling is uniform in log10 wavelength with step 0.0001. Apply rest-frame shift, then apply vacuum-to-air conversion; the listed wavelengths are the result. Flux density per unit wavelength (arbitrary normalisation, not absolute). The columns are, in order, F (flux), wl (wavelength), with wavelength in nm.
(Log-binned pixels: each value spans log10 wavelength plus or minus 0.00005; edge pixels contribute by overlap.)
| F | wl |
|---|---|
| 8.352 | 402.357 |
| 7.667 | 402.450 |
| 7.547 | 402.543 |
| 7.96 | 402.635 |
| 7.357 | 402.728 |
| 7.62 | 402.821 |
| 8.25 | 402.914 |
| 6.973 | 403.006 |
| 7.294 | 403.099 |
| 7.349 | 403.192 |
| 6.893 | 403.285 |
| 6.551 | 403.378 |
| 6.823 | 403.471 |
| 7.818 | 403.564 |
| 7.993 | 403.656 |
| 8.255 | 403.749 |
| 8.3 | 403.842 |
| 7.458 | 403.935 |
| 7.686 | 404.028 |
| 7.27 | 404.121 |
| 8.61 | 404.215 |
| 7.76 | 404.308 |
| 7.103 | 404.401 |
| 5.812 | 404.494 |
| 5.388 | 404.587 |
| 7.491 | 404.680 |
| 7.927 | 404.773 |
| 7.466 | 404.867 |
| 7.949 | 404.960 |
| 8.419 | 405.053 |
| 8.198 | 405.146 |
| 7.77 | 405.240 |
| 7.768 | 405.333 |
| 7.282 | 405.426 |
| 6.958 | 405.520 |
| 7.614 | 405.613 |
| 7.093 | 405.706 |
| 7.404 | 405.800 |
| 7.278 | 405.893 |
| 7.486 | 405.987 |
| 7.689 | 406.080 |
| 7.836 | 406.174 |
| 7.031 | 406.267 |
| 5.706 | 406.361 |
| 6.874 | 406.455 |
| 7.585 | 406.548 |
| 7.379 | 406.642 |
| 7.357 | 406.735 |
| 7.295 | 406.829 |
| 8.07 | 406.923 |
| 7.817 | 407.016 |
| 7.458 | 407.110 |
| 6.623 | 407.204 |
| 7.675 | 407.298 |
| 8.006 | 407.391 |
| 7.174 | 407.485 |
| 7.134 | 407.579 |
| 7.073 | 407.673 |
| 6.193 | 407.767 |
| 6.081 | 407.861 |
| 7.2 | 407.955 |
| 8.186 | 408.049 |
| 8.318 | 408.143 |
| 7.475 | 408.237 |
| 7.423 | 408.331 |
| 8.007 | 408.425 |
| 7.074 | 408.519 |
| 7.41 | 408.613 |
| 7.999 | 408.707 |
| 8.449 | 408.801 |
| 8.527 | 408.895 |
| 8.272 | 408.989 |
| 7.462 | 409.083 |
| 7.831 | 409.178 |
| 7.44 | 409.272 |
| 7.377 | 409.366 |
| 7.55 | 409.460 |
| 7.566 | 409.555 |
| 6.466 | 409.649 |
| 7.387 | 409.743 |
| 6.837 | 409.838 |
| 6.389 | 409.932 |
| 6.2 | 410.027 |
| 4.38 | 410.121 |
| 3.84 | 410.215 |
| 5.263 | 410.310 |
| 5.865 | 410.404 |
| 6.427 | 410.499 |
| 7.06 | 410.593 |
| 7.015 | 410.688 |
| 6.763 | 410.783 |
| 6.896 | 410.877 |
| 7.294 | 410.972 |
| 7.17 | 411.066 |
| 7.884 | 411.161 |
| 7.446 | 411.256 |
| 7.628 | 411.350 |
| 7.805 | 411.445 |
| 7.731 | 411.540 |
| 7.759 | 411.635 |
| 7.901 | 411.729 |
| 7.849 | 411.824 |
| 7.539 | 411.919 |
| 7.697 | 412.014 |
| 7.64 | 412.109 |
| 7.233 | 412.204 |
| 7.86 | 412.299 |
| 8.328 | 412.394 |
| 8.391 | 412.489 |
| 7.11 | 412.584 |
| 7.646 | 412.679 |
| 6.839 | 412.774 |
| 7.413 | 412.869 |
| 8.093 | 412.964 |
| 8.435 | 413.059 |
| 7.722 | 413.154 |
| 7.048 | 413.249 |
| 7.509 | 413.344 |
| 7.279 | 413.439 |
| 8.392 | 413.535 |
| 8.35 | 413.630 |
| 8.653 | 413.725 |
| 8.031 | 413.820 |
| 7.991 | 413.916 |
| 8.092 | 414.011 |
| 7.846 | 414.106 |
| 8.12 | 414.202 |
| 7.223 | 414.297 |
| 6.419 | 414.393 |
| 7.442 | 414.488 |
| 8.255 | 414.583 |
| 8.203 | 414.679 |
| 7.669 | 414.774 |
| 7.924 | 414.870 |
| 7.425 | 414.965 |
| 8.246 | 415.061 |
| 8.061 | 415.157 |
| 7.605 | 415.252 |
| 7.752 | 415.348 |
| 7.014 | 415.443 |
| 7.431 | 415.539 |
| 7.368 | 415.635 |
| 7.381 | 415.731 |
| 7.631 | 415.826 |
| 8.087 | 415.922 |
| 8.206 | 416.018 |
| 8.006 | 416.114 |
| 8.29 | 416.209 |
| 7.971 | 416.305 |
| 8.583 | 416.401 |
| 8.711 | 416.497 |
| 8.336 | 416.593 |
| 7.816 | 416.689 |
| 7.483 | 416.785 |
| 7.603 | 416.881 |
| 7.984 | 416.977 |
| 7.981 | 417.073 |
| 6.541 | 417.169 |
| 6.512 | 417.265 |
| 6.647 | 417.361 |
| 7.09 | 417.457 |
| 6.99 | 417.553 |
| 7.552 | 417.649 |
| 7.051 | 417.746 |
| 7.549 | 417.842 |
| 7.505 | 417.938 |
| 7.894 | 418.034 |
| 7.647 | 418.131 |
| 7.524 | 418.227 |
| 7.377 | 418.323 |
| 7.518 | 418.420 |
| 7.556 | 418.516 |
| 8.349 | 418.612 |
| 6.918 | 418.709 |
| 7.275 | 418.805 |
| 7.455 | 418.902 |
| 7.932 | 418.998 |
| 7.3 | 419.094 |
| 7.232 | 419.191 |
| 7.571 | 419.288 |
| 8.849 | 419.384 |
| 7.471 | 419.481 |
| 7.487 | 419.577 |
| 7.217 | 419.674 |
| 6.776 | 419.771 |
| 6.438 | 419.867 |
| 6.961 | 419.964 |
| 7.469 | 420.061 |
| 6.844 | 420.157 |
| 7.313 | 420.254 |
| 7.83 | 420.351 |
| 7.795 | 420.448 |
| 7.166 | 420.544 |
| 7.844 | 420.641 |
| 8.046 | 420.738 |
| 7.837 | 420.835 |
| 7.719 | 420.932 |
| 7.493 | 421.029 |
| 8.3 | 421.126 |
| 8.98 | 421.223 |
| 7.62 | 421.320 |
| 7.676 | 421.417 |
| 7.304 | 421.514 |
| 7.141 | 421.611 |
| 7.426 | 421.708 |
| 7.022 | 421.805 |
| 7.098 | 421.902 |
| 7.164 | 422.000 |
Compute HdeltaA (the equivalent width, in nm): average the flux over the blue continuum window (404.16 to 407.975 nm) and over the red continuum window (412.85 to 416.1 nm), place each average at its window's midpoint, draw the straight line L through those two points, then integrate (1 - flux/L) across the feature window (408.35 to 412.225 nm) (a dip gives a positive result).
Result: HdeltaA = 0.19 nm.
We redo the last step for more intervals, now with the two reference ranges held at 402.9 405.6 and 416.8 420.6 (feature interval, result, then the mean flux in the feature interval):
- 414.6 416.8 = -0.14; 7.89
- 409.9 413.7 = 0.10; 7.24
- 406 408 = 0.07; 7.21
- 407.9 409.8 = -0.05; 7.66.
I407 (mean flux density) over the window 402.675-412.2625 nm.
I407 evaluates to 7.31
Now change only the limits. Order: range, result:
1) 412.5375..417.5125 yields 7.72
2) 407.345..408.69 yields 7.35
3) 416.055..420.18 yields 7.52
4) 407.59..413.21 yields 7.29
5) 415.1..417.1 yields 7.87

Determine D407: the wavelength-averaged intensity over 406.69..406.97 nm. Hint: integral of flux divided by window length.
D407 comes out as 7.58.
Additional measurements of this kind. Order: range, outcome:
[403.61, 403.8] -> 8.14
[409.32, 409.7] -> 7.24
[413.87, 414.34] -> 7.87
